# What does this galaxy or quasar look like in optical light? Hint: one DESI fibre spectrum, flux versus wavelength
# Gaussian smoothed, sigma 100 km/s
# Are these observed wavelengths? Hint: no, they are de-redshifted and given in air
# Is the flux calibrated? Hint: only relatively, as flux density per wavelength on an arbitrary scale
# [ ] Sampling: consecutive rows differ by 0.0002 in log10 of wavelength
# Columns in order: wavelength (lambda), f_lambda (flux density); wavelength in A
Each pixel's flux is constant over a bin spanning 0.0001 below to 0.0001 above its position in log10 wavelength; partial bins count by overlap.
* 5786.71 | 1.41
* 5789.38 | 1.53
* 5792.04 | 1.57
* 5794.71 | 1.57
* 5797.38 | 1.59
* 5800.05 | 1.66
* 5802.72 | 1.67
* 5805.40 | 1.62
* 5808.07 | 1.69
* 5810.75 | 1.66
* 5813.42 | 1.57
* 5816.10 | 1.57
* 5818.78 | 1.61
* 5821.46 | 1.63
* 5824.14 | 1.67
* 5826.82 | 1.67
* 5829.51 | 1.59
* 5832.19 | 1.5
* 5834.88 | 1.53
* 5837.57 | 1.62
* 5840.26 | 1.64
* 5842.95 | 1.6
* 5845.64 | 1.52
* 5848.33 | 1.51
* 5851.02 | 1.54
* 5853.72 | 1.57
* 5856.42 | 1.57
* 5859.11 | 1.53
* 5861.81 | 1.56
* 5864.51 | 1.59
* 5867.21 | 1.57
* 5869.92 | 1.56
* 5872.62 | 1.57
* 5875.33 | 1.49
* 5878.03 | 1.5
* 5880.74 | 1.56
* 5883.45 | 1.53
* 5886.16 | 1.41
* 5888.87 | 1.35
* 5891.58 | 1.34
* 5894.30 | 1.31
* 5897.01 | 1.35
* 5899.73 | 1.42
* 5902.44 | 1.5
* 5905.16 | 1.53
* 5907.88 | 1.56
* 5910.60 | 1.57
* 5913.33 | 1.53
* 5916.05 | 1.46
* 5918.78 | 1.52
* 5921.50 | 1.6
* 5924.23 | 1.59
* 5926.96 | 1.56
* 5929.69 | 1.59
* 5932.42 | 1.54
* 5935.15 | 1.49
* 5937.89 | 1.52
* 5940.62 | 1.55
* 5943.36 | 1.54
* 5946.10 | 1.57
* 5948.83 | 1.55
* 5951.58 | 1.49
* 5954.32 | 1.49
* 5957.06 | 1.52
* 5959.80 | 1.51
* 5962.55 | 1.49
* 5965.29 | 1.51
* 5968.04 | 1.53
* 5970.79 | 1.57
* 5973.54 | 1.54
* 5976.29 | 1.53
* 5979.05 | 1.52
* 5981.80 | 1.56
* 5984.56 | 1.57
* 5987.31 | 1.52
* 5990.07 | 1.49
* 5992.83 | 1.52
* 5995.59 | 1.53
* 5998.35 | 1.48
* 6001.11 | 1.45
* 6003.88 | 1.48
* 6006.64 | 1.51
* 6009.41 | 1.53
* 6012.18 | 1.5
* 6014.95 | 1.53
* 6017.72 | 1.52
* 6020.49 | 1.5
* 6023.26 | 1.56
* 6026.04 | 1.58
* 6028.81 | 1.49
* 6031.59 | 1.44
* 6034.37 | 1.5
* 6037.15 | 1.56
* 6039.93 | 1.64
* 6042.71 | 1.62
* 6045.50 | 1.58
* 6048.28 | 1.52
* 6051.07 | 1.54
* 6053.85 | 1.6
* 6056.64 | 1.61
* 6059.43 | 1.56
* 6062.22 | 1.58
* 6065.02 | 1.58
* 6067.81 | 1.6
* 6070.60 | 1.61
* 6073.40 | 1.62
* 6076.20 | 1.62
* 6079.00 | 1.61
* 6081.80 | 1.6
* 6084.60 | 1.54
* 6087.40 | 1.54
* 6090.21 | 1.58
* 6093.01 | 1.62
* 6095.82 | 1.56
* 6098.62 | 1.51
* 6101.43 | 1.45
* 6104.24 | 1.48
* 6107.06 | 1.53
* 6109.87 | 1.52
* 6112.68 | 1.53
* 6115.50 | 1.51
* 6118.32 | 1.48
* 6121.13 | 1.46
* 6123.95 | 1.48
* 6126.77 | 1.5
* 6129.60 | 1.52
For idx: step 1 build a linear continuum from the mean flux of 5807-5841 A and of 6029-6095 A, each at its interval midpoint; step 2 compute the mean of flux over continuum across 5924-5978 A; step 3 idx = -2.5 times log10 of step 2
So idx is 0.04 mag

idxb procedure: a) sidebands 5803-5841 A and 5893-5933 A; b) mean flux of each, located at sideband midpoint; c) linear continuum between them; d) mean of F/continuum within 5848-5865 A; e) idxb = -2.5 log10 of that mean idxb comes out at 0.01 mag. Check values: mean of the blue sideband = 1.61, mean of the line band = 1.55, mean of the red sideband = 1.51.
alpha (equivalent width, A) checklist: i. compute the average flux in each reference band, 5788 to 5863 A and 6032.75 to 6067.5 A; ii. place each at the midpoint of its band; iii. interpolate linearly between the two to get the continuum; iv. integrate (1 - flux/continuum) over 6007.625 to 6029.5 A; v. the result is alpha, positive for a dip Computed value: 0.68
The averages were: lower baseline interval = 1.59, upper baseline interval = 1.57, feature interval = 1.53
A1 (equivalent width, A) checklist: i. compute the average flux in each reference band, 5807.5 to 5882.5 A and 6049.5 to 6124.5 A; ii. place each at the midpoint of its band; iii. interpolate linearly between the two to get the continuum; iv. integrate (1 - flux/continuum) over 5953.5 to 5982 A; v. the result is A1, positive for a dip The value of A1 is 0.75 A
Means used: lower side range 1.58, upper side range 1.55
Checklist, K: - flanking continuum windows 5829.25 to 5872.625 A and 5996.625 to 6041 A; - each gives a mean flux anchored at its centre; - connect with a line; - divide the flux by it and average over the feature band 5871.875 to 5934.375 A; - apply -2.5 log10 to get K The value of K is 0.04 mag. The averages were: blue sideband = 1.56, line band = 1.49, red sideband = 1.52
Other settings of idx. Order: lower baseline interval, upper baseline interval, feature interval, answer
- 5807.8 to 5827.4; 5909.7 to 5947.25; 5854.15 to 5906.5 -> 0.07 mag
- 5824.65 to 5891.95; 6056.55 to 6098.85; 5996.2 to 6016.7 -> 0.05 mag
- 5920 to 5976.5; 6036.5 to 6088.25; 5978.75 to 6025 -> 0.03 mag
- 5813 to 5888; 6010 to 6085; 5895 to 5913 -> 0.06 mag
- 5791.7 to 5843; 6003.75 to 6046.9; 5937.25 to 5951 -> 0.01 mag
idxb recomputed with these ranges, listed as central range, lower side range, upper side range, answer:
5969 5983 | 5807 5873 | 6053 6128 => 0.016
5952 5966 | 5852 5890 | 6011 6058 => 0.024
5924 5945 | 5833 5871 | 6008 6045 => 0.004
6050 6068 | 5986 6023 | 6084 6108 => -0.041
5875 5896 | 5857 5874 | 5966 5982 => 0.092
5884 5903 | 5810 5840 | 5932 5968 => 0.128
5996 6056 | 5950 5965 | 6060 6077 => 0.021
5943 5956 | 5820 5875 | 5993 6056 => 0.016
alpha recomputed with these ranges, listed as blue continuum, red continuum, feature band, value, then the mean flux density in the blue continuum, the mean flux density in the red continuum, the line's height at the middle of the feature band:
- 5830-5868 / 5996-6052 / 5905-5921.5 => 0.2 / 1.56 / 1.53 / 1.55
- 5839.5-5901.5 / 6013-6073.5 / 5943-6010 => 0.8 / 1.5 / 1.56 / 1.54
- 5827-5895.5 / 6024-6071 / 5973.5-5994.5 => 0.3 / 1.53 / 1.56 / 1.55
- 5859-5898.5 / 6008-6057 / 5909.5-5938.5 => -0.9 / 1.48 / 1.54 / 1.5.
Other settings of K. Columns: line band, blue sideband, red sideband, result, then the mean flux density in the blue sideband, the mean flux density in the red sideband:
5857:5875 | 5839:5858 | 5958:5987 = 0.00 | 1.56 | 1.53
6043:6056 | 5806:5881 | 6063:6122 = -0.01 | 1.58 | 1.55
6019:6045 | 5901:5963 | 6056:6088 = 0.02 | 1.53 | 1.59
